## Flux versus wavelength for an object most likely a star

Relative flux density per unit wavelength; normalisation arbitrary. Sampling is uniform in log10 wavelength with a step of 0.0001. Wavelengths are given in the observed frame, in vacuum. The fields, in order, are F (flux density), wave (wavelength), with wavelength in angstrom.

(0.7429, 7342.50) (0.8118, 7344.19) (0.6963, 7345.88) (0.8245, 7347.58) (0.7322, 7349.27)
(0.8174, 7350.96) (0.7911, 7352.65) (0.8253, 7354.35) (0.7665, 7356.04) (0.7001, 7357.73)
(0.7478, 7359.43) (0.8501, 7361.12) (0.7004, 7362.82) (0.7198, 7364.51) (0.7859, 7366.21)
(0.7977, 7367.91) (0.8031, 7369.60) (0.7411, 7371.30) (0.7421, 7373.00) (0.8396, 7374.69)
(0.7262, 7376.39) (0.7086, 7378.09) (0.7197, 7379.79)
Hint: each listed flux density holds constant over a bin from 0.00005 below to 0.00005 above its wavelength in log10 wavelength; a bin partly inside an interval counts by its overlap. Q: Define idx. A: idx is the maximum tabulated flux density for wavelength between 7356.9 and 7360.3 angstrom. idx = 0.7478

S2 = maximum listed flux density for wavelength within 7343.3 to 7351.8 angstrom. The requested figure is 0.8245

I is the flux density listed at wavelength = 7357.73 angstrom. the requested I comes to 0.7001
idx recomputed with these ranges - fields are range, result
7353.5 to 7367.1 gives 0.8501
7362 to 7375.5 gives 0.8396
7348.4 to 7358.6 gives 0.8253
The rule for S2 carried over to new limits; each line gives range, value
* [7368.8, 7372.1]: 0.8031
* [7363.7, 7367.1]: 0.7859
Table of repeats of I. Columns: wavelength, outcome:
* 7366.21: 0.7859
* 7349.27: 0.7322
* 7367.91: 0.7977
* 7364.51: 0.7198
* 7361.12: 0.8501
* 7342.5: 0.7429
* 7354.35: 0.8253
